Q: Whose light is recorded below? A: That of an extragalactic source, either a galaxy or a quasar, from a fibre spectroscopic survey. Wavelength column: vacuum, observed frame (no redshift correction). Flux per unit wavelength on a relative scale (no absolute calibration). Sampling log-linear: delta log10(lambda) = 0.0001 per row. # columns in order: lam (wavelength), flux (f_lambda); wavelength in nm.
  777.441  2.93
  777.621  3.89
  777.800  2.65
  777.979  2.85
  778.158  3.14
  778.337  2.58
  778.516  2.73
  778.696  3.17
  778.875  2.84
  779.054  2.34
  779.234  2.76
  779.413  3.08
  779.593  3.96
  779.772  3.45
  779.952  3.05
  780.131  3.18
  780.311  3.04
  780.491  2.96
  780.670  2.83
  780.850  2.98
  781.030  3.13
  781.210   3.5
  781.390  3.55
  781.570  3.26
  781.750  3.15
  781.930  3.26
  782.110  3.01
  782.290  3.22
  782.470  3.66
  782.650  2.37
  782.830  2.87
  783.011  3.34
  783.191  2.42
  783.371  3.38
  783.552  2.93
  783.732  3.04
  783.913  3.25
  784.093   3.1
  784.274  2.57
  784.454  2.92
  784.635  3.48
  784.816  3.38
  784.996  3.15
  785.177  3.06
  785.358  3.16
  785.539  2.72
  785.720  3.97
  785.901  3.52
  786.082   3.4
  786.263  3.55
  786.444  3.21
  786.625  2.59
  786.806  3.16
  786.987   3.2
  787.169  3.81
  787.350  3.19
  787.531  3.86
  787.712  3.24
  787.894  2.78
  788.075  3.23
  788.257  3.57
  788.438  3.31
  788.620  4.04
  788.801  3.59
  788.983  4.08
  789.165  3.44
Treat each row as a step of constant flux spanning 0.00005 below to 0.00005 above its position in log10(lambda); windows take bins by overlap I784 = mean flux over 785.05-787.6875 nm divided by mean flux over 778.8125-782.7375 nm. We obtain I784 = 1.1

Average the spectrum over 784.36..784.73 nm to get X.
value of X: 3.19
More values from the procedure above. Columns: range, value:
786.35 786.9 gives 2.99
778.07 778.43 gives 2.86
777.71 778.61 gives 2.79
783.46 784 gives 3.07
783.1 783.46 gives 2.91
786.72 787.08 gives 3.18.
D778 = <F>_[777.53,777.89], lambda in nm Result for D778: 3.26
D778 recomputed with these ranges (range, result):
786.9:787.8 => 3.46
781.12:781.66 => 3.44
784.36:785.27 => 3.2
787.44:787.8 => 3.56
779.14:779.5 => 2.91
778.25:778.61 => 2.66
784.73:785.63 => 3.09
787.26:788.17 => 3.26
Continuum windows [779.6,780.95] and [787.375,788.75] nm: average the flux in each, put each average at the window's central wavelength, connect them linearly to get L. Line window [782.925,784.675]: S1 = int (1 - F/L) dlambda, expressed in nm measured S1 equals 0.12 nm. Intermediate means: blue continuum 3.13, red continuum 3.43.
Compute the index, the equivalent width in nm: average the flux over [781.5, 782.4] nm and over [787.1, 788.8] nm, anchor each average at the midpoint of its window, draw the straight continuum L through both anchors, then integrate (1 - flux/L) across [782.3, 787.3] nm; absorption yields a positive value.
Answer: 0.24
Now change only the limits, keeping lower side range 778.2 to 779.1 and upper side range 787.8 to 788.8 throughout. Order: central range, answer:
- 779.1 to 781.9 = -0.28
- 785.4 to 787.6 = -0.04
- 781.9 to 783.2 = -0.01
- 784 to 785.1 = 0.02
